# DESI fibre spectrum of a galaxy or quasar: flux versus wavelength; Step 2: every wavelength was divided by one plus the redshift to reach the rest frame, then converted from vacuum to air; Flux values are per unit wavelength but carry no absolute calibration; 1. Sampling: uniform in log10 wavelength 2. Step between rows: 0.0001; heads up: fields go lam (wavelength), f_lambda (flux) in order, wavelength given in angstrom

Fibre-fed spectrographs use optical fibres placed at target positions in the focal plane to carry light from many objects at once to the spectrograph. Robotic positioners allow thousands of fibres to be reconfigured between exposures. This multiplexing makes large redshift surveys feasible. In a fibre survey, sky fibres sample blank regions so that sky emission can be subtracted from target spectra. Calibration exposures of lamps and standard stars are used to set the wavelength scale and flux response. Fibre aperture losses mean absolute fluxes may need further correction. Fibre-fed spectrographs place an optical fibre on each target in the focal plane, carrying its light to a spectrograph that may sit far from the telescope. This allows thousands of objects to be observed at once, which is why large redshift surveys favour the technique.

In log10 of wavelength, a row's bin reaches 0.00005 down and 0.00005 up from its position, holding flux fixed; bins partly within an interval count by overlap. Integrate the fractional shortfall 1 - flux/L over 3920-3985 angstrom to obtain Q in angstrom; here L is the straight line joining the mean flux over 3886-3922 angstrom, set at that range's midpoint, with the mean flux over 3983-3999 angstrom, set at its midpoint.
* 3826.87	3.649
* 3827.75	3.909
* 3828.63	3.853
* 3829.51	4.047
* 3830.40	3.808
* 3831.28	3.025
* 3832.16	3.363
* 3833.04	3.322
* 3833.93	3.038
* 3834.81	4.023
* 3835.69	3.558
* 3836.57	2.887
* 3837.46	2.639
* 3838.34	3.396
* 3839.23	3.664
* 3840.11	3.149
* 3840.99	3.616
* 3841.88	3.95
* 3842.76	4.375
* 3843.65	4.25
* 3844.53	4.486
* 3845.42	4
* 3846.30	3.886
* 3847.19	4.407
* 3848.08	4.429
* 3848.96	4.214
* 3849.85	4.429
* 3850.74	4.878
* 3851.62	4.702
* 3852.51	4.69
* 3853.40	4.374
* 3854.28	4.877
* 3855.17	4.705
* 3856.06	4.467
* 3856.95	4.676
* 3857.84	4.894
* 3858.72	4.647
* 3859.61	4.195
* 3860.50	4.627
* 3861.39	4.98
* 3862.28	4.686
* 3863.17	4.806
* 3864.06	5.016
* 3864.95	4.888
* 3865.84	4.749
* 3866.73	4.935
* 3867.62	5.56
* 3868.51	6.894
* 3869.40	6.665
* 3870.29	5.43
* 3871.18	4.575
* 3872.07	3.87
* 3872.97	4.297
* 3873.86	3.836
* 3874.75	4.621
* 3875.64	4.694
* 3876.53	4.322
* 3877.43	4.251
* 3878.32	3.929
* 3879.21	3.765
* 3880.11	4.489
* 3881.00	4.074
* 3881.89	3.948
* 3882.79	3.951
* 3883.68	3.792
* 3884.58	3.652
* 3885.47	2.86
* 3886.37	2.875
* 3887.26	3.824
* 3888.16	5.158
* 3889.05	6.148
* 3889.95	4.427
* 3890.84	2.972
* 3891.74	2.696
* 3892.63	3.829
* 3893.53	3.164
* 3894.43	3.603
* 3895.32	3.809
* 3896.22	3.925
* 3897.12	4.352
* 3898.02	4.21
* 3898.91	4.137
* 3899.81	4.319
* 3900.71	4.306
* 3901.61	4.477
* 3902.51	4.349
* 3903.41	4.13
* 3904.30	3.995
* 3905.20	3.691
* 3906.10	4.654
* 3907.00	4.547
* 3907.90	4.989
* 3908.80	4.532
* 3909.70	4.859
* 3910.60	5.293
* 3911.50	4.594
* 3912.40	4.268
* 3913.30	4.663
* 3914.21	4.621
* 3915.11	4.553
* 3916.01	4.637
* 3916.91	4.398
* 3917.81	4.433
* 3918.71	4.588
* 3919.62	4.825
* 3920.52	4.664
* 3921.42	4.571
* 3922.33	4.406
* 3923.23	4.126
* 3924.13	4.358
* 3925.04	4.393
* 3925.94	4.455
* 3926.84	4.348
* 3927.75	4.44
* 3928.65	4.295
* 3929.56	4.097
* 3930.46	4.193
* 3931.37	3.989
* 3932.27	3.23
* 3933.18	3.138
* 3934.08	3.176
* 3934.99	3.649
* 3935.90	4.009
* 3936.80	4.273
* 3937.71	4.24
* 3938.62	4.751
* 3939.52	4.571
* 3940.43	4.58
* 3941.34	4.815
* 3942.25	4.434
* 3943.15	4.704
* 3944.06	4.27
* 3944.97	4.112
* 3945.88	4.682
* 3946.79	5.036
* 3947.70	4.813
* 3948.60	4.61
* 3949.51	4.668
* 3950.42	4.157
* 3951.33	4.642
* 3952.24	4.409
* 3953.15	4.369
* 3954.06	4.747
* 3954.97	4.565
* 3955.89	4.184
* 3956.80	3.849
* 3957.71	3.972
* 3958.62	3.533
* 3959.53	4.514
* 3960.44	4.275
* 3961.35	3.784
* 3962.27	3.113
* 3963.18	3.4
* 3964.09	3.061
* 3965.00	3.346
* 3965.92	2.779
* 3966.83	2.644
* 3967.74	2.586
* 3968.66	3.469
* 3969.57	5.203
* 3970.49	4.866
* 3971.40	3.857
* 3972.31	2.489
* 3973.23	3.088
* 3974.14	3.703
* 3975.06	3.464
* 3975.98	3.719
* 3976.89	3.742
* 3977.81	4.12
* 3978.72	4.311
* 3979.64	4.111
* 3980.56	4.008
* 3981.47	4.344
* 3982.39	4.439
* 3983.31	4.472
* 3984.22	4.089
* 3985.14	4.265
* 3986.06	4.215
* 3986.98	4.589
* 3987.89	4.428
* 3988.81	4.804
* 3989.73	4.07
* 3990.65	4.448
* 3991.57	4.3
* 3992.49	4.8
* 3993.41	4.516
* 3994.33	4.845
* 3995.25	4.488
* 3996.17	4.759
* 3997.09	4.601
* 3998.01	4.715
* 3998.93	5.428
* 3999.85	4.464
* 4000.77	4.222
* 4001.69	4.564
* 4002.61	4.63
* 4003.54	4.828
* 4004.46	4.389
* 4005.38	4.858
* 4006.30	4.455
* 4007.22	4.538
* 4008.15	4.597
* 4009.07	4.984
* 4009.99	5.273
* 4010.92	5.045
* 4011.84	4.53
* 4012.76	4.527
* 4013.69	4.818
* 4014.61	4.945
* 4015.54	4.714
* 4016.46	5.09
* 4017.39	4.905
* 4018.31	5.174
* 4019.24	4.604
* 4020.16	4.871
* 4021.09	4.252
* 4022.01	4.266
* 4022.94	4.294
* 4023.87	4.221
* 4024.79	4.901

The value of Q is 5.1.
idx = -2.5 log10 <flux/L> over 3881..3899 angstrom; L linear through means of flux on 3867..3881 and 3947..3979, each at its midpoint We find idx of 0.18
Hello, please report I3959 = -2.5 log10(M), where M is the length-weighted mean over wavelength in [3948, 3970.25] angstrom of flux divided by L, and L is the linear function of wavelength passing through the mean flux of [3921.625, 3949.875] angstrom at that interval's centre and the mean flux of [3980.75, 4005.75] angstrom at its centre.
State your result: 0.12 mag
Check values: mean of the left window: 4.29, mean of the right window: 4.53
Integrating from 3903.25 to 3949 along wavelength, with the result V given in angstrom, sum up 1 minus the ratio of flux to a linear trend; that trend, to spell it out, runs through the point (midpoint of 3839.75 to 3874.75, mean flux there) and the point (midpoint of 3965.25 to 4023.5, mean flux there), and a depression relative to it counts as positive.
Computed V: 1.0 angstrom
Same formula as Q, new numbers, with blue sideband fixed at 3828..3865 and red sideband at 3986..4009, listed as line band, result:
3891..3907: 1.2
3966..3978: 2.5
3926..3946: 1.0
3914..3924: -0.4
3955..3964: 1.3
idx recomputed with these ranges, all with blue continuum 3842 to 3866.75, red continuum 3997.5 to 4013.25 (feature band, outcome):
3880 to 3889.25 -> 0.15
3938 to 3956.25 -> 0.02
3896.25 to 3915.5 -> 0.04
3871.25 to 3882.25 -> 0.10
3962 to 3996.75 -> 0.18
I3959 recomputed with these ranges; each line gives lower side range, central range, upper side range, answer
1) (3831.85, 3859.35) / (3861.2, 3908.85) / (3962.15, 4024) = -0.054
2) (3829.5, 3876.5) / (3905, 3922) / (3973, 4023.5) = -0.048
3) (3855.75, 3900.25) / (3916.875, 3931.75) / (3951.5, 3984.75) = -0.072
